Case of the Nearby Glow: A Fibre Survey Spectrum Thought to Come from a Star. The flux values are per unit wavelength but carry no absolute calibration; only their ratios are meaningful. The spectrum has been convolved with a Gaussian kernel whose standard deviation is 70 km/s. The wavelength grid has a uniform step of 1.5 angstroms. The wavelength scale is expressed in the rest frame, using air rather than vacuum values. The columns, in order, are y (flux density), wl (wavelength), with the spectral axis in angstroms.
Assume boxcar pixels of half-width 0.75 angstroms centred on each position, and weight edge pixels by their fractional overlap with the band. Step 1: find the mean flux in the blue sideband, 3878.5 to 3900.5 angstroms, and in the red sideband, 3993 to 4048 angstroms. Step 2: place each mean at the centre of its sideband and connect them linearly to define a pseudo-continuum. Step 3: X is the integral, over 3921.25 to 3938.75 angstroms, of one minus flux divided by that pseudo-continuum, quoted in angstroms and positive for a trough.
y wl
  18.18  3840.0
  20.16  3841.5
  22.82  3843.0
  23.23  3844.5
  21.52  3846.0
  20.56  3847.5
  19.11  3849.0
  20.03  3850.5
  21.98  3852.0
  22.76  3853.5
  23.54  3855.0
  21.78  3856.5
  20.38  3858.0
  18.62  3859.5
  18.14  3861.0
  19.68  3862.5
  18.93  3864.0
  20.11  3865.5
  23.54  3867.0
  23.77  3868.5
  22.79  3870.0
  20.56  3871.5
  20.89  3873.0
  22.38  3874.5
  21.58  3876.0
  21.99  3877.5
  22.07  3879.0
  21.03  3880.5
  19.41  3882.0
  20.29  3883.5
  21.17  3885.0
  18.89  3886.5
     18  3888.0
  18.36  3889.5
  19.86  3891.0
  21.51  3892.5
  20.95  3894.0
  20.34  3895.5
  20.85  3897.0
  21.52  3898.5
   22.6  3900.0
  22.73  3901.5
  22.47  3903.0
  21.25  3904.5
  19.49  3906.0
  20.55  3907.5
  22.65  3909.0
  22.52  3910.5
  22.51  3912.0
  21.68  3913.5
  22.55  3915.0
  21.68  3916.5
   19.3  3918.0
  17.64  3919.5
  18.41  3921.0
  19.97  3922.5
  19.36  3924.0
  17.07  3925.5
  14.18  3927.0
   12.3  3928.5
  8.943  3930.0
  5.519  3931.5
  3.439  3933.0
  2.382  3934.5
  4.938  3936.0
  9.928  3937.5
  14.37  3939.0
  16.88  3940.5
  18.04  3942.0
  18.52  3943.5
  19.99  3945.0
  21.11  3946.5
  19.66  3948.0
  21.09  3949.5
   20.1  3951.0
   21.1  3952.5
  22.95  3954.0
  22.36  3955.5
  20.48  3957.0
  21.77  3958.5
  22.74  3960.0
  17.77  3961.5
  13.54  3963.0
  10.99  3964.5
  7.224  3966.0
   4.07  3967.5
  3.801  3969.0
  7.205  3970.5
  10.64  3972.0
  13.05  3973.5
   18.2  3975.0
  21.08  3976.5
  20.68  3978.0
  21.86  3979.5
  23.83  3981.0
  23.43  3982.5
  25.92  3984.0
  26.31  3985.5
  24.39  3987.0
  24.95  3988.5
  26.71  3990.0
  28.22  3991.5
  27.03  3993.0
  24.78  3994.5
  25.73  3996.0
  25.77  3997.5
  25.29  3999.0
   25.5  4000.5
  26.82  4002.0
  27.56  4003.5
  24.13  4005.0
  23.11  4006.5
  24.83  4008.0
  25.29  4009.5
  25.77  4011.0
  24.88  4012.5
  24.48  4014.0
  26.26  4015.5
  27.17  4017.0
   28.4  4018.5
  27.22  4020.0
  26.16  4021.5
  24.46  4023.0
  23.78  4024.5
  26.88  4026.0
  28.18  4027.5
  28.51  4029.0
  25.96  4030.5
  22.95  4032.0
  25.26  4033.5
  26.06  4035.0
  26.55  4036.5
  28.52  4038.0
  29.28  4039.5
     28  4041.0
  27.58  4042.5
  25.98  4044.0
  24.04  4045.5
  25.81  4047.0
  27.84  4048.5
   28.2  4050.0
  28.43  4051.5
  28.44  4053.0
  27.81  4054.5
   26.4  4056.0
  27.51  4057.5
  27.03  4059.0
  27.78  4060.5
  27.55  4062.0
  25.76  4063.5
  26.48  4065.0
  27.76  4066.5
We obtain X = 8.7 angstroms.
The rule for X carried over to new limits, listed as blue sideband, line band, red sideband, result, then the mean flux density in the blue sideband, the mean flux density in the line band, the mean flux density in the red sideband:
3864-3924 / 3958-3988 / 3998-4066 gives 8.97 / 21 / 17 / 26.4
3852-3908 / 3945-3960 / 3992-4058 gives 1.55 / 21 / 21.2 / 26.3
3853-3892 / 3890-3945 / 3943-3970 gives 4.10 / 20.8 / 17.5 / 17.1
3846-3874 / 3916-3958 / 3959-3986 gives 3.57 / 21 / 16.1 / 16.2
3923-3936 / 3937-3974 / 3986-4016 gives -2.18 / 10.3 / 16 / 25.6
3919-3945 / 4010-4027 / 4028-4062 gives -1.58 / 13.2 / 26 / 27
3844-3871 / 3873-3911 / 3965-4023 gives 0.79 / 21.1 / 21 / 22.3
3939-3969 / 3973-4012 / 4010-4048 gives -4.02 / 17.5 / 24.3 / 26.3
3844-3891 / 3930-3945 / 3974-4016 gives 7.93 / 20.8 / 10.8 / 24.7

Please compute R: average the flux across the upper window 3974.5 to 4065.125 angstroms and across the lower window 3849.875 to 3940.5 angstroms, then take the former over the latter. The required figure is 1.37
